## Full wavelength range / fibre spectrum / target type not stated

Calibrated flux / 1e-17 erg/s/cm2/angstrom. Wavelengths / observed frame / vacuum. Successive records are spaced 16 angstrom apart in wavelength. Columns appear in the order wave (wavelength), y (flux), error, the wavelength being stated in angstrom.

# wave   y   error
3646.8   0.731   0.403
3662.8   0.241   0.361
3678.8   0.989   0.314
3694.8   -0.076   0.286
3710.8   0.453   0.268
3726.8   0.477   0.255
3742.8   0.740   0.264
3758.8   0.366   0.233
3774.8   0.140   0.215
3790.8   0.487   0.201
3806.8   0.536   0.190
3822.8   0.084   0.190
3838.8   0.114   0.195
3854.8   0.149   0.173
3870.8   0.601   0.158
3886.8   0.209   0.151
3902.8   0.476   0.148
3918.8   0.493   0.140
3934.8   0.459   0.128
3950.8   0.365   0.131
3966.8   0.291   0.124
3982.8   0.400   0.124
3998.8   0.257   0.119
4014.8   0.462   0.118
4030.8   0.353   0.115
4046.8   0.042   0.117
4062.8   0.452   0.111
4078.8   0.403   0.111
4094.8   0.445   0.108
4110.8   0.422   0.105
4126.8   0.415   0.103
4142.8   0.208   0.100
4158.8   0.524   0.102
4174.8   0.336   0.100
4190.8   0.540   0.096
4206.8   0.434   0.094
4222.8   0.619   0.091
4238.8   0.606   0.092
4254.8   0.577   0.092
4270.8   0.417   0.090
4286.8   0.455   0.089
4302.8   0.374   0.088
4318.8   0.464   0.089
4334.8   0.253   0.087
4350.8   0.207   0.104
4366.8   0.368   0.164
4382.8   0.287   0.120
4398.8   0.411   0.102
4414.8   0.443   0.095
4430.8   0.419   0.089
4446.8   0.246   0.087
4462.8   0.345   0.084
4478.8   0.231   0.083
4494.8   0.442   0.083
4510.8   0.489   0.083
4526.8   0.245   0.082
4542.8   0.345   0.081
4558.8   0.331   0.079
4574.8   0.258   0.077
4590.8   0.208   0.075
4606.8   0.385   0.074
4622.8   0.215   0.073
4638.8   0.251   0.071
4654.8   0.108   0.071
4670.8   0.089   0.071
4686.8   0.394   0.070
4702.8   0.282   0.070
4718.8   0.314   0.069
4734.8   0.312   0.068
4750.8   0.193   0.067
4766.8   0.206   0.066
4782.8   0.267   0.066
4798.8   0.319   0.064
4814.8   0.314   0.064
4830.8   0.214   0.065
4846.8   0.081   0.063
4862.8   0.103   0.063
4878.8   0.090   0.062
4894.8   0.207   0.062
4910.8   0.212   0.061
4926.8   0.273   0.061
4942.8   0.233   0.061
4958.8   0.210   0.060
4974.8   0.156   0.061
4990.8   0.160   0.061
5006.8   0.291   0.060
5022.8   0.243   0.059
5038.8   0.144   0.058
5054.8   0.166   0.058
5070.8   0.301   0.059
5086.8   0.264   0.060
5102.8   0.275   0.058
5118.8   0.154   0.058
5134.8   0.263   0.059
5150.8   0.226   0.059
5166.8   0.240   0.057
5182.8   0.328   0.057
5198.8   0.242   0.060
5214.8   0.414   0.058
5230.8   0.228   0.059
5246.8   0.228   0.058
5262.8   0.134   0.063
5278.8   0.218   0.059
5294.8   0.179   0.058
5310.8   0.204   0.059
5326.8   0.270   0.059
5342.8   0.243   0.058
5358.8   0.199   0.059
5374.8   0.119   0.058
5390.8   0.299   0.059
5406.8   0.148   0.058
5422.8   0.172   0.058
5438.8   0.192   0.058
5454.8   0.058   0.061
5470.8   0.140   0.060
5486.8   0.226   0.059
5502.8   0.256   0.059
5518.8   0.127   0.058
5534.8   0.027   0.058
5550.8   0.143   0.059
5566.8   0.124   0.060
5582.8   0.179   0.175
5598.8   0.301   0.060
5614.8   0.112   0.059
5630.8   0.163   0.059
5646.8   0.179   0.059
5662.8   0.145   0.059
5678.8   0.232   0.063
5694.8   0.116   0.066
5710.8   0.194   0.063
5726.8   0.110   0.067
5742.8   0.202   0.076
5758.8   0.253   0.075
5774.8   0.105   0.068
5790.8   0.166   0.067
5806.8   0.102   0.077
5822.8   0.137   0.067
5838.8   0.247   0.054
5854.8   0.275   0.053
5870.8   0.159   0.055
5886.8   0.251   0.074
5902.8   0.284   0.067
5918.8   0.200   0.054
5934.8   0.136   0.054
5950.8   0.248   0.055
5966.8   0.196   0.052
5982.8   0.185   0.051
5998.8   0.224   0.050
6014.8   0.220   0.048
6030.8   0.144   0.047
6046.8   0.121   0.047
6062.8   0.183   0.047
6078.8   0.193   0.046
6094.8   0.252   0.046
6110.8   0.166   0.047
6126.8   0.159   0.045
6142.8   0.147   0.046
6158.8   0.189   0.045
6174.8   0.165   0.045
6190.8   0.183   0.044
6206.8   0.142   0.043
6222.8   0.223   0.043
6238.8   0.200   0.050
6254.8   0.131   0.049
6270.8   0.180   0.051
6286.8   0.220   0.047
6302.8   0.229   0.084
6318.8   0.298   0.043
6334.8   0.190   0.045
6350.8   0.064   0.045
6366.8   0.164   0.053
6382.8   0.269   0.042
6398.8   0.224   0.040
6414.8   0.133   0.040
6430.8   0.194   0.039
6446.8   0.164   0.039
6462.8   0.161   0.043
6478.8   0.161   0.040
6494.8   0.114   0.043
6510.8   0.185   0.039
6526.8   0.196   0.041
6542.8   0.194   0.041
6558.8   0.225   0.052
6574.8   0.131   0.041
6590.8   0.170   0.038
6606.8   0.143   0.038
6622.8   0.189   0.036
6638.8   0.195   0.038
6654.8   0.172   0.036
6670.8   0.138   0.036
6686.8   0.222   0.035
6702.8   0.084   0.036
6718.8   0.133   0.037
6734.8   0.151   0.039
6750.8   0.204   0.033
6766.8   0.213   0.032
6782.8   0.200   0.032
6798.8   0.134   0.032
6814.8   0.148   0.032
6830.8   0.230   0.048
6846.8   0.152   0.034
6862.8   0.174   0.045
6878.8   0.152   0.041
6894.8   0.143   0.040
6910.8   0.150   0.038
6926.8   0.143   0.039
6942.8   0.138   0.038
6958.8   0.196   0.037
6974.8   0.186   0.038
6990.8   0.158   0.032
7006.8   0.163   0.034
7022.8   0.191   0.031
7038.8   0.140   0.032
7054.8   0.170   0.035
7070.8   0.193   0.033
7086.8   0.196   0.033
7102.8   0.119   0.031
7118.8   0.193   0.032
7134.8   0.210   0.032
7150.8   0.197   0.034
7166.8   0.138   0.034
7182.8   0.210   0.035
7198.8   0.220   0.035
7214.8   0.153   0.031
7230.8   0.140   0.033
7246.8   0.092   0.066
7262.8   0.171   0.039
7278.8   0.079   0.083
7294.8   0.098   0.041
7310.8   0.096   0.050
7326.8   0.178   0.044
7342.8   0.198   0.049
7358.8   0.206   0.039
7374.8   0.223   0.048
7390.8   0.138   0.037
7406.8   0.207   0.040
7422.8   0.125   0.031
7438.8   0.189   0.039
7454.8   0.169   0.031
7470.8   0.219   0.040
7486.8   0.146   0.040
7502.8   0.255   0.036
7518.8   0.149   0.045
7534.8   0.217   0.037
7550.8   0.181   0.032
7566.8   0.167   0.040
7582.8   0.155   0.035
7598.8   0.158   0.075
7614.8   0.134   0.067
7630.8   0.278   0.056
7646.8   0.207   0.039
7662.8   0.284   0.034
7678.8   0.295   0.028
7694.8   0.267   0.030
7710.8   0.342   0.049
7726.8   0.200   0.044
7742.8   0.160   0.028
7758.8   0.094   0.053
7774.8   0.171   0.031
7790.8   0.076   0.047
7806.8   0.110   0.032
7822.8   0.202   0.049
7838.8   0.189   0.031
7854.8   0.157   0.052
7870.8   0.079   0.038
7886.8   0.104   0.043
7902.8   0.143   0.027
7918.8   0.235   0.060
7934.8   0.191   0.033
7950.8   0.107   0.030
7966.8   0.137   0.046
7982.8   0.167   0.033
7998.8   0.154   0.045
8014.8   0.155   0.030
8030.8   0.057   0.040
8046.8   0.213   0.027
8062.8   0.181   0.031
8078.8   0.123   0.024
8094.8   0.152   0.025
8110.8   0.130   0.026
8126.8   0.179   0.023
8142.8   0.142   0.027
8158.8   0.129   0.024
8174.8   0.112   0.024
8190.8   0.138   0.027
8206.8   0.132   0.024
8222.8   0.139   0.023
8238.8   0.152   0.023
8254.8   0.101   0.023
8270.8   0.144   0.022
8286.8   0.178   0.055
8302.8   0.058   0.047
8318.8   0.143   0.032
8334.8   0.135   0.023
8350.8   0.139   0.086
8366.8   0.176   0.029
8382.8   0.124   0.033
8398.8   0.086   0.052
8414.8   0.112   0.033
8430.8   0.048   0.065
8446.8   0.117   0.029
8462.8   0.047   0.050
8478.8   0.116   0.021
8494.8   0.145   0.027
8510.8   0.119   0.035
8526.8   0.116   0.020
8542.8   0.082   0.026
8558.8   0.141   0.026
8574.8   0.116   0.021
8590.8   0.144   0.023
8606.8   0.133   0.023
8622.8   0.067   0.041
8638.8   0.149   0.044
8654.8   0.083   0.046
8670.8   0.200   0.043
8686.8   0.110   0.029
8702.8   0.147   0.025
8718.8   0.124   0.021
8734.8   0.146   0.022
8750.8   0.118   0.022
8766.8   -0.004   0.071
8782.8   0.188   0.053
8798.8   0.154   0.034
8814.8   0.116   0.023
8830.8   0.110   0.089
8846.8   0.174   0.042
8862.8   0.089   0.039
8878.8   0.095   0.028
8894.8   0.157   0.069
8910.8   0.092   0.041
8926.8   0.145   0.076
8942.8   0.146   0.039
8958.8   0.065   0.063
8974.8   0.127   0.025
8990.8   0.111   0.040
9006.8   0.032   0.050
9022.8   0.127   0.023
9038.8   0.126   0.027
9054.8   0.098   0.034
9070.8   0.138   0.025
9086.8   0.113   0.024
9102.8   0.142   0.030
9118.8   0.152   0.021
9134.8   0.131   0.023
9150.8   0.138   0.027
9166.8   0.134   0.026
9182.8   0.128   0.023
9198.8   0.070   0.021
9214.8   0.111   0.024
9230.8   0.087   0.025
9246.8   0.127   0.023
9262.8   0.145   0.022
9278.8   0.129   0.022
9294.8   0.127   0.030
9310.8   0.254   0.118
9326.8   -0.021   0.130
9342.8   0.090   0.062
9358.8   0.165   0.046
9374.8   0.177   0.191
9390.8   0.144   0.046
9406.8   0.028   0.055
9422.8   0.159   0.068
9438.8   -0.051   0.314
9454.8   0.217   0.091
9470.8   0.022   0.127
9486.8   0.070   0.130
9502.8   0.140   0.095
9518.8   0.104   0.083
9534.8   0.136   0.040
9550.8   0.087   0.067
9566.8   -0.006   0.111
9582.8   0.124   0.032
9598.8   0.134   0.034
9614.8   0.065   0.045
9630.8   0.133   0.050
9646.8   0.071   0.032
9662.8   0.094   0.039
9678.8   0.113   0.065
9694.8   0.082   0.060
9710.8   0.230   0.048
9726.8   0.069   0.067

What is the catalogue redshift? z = 1.74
